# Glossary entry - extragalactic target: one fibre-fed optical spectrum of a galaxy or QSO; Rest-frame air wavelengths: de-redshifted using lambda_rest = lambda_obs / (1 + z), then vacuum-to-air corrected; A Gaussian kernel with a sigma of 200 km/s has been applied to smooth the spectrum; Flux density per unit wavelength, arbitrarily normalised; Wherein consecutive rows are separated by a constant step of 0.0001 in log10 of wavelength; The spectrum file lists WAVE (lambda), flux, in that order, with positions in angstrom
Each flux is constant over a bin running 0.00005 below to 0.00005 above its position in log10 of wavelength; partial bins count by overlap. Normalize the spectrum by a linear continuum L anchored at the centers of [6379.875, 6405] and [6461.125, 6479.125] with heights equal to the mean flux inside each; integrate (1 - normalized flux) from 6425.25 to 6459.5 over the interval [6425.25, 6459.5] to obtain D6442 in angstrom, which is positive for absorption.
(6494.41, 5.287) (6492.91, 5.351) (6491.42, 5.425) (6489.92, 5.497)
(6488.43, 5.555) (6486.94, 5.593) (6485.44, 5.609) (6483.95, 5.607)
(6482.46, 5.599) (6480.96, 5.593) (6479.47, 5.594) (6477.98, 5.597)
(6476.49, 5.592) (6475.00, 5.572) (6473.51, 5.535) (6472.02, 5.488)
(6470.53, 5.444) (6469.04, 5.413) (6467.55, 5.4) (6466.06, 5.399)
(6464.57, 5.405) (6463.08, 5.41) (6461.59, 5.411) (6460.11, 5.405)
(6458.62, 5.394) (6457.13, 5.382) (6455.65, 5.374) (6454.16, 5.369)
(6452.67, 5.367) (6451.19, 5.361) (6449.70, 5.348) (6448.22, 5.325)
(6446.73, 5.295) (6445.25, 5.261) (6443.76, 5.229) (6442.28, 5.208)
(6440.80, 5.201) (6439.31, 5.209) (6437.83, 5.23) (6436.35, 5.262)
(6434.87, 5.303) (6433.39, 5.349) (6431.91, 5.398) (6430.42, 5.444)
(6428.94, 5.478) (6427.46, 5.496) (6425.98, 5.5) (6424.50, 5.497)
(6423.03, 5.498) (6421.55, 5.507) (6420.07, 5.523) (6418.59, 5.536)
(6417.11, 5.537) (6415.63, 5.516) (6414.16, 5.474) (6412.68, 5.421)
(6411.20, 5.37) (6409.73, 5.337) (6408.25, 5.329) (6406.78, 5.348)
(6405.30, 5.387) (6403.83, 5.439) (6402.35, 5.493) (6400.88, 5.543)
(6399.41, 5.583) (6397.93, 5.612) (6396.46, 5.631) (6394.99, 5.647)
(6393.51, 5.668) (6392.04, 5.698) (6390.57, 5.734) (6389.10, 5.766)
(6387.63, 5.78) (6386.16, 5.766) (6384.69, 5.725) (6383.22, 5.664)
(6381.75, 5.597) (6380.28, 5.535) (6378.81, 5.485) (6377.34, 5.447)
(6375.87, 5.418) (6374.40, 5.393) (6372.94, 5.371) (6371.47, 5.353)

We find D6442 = 1.2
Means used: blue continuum 5.64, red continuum 5.48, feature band 5.34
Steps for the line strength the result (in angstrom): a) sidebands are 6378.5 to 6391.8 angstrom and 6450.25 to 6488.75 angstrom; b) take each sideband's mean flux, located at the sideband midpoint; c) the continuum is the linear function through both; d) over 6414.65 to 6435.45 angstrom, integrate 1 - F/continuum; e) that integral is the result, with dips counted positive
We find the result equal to 0.4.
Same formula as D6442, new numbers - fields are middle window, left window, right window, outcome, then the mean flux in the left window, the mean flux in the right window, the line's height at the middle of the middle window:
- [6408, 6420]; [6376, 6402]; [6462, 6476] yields 0.3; 5.63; 5.45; 5.58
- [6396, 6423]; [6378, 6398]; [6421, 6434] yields 0.4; 5.67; 5.46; 5.56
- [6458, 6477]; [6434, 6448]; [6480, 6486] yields 0.1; 5.25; 5.6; 5.47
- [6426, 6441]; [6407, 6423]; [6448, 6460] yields 0.2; 5.45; 5.37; 5.41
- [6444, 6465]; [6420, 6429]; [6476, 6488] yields 0.7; 5.5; 5.6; 5.55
